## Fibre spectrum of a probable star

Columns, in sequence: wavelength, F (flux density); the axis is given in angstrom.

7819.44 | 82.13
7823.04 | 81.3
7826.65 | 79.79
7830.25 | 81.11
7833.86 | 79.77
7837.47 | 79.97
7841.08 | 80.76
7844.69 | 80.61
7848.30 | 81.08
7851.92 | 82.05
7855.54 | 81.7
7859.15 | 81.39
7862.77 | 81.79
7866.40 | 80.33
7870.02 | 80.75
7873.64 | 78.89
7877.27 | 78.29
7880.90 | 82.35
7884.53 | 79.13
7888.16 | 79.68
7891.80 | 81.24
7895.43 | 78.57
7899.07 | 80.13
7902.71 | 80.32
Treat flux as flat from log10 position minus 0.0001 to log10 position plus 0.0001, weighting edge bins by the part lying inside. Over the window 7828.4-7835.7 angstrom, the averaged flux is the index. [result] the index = 80.4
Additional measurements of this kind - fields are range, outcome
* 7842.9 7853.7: 81.2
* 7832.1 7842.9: 80.2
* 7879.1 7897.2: 80.2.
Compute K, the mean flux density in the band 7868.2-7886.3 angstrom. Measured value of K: 79.9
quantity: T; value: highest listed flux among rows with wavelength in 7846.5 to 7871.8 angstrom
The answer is 82.05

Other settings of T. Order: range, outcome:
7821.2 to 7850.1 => 81.3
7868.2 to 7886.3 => 82.35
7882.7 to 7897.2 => 81.24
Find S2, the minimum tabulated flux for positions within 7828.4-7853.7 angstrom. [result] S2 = 79.77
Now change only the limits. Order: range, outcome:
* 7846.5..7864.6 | 81.08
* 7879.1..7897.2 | 78.57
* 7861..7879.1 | 78.29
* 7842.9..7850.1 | 80.61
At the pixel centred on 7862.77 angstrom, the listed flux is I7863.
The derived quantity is 81.79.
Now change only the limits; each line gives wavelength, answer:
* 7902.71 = 80.32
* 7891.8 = 81.24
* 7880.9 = 82.35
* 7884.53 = 79.13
